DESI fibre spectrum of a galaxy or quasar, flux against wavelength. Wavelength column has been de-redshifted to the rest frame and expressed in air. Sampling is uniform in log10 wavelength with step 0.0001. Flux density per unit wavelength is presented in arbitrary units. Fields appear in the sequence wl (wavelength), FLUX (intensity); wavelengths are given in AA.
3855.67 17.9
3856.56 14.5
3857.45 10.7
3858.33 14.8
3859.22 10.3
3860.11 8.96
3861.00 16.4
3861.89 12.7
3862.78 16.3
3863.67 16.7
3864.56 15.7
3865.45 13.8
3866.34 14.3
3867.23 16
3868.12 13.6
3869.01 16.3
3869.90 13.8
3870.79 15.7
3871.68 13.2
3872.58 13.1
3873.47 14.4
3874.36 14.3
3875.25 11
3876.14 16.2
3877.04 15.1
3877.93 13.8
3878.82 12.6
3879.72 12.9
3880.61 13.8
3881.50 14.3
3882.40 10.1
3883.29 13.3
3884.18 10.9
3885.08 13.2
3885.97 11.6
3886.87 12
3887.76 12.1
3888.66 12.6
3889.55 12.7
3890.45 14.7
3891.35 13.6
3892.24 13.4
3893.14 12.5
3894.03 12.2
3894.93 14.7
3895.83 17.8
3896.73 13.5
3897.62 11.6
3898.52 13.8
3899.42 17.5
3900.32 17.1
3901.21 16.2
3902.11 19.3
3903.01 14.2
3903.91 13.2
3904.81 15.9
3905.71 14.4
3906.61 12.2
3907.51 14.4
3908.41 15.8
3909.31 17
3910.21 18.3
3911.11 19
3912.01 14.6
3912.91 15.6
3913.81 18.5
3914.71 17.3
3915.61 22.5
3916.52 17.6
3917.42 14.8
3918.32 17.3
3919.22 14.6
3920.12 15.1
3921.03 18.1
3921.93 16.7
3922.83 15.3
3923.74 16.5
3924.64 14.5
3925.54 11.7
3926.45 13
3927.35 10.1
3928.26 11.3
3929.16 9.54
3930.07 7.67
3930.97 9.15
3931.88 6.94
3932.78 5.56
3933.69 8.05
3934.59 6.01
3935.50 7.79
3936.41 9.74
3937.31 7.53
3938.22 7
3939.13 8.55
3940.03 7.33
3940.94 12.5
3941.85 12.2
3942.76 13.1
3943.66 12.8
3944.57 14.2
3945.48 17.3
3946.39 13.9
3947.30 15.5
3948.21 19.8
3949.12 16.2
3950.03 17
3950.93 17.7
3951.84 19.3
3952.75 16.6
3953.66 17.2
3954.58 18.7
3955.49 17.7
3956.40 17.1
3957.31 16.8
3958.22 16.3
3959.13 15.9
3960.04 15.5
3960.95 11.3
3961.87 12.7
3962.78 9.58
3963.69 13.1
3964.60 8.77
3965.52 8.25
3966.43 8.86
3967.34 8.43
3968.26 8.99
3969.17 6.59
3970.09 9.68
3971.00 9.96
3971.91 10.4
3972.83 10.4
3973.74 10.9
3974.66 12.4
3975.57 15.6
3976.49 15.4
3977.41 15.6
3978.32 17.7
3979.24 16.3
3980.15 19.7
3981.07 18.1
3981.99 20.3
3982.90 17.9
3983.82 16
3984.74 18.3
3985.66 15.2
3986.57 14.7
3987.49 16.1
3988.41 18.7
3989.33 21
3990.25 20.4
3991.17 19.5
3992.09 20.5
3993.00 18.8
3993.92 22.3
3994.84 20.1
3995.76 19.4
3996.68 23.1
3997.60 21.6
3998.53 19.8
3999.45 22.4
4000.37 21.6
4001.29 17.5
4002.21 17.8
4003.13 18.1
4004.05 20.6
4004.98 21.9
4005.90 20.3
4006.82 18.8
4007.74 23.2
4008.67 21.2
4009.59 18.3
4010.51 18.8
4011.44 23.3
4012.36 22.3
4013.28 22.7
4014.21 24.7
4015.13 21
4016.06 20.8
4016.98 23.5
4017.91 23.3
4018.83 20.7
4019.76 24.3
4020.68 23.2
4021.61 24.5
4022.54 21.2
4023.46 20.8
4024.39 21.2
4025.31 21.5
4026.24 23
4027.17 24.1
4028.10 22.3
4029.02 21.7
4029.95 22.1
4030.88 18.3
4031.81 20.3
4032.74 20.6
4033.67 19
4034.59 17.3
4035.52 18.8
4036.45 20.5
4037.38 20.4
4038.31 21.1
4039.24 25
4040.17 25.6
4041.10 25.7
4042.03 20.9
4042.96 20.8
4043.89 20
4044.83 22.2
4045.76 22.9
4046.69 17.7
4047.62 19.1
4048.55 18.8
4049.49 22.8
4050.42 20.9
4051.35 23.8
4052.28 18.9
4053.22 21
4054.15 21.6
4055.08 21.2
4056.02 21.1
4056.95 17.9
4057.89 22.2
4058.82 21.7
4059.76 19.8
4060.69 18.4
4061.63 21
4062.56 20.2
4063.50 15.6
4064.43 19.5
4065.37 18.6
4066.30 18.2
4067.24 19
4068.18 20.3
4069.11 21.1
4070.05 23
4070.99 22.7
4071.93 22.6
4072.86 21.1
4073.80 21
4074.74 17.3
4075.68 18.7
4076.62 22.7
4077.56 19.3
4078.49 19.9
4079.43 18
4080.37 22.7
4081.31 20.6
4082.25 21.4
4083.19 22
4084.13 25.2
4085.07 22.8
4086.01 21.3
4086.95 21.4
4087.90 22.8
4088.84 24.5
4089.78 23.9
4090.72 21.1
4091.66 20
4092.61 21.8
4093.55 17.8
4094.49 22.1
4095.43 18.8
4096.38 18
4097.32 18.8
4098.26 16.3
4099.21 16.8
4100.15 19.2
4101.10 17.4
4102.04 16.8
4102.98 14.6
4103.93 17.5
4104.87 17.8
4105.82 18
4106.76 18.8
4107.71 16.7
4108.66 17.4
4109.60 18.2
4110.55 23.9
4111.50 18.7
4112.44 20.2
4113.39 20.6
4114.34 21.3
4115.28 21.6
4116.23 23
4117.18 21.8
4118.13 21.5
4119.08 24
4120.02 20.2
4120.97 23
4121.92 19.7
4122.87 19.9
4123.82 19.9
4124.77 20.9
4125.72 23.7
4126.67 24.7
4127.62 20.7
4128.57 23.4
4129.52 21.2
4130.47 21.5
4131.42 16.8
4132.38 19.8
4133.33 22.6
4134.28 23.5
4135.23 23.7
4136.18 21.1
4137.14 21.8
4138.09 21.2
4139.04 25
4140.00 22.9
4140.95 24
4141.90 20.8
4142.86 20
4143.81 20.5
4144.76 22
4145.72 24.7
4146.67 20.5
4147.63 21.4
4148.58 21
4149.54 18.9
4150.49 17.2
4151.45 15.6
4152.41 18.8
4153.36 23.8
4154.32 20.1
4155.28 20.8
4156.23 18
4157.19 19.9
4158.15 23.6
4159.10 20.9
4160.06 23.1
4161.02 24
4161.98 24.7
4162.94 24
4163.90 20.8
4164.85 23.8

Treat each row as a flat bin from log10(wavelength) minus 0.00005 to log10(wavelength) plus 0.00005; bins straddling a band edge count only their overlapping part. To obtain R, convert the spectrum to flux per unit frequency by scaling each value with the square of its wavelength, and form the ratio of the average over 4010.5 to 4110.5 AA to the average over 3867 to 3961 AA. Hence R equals 1.6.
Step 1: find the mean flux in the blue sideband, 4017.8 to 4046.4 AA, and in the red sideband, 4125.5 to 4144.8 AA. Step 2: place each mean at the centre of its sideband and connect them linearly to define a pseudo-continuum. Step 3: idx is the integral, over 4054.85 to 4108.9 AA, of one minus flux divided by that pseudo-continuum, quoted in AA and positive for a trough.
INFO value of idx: 4.6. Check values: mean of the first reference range 21.7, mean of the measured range 19.9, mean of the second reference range 21.9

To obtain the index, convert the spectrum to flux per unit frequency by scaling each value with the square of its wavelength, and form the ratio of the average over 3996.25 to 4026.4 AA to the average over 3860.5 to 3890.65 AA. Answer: 1.7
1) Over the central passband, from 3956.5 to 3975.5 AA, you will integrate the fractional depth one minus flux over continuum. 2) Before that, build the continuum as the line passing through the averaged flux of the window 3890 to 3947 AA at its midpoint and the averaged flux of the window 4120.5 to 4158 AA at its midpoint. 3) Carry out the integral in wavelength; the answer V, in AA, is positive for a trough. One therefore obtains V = 4.67 AA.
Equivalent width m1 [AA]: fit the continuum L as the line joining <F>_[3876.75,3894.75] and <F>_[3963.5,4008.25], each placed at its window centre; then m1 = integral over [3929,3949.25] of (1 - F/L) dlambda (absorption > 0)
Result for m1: 5.68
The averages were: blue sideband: 12.9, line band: 10.7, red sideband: 16.6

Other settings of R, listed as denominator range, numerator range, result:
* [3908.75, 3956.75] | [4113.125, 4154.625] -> 1.69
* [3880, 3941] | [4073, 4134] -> 1.68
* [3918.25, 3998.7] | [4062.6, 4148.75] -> 1.56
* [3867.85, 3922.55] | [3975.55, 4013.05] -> 1.38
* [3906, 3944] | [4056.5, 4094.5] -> 1.73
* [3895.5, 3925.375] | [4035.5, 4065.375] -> 1.39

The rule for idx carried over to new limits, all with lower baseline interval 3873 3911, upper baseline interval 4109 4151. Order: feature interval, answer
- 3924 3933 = 3.0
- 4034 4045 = -1.7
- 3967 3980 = 3.4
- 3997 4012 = -2.4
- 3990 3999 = -1.7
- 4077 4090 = -1.2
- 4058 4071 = -0.3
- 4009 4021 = -2.8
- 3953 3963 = 0.4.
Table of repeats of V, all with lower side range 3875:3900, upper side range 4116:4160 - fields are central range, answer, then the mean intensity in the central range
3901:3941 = 3.0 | 13.3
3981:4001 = -3.2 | 19.4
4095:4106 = 1.4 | 17.5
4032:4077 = -4.8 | 20.6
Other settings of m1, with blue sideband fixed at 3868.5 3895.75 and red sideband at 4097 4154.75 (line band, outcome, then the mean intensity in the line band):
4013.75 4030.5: -4.8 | 22.4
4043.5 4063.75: -2.3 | 20.4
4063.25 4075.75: -0.8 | 20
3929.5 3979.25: 9.9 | 12.4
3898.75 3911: -1.6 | 15.9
